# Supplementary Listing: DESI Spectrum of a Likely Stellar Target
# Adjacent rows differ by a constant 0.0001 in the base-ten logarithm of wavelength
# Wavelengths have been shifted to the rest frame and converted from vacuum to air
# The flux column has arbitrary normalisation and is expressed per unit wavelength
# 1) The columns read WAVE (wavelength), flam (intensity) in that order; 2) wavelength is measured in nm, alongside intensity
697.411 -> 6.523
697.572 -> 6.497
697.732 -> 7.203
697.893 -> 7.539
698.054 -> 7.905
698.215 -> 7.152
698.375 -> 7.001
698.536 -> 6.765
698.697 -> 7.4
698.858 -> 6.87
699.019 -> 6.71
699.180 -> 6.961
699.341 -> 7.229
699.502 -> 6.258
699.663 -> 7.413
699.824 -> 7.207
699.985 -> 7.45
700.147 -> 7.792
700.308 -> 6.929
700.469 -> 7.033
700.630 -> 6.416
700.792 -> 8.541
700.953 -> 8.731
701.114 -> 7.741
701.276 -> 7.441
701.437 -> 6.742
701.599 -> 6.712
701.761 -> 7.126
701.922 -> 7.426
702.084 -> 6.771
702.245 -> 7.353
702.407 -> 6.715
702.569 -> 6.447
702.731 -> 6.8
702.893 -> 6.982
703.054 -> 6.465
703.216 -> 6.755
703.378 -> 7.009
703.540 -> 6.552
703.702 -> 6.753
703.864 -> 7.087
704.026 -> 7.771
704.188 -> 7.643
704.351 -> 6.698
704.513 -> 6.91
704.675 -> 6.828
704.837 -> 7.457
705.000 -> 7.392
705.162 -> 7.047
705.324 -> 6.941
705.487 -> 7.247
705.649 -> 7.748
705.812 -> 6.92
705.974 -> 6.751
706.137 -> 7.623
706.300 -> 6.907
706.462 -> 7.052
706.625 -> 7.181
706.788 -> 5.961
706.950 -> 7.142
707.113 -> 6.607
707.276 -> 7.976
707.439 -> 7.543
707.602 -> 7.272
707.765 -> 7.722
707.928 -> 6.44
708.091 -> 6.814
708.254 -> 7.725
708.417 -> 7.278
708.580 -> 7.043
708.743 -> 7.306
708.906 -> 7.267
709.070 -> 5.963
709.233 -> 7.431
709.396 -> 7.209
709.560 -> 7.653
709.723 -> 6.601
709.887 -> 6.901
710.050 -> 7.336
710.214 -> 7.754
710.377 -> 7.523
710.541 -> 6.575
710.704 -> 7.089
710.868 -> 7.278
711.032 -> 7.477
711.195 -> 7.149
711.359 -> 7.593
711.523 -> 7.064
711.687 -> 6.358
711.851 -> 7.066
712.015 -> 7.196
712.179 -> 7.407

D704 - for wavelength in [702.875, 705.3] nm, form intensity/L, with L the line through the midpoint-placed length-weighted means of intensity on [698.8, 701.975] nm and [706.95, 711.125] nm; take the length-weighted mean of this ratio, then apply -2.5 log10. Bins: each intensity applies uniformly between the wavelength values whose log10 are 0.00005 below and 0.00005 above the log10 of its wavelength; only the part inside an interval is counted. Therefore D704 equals 0.03 mag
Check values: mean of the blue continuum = 7.24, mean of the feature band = 7.03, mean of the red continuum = 7.19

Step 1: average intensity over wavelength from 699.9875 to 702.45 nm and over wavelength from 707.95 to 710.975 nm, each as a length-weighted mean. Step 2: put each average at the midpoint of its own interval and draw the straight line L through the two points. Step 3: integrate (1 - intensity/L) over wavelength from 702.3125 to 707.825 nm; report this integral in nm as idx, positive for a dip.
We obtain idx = 0.134 nm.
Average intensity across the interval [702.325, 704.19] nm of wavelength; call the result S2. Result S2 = 6.88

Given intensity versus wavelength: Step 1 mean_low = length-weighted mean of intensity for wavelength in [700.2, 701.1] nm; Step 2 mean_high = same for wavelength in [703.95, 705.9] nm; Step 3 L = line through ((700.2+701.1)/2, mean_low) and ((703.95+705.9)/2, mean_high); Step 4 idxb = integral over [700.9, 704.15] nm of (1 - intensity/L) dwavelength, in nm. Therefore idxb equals 0.153 nm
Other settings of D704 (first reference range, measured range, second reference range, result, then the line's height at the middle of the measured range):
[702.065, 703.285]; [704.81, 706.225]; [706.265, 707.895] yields -0.03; 7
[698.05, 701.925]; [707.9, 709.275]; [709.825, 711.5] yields 0.03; 7.26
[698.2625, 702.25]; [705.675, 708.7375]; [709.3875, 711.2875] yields 0.01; 7.21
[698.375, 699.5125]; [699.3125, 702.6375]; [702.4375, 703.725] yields -0.06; 6.83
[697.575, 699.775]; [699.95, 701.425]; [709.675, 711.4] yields -0.06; 7.11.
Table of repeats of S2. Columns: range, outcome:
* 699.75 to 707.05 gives 7.11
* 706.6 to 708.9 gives 7.15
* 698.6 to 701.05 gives 7.26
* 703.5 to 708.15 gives 7.11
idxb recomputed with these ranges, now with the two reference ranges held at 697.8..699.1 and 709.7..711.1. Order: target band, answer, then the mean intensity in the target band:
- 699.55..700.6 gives -0.01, 7.23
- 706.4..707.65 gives 0.02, 7.09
